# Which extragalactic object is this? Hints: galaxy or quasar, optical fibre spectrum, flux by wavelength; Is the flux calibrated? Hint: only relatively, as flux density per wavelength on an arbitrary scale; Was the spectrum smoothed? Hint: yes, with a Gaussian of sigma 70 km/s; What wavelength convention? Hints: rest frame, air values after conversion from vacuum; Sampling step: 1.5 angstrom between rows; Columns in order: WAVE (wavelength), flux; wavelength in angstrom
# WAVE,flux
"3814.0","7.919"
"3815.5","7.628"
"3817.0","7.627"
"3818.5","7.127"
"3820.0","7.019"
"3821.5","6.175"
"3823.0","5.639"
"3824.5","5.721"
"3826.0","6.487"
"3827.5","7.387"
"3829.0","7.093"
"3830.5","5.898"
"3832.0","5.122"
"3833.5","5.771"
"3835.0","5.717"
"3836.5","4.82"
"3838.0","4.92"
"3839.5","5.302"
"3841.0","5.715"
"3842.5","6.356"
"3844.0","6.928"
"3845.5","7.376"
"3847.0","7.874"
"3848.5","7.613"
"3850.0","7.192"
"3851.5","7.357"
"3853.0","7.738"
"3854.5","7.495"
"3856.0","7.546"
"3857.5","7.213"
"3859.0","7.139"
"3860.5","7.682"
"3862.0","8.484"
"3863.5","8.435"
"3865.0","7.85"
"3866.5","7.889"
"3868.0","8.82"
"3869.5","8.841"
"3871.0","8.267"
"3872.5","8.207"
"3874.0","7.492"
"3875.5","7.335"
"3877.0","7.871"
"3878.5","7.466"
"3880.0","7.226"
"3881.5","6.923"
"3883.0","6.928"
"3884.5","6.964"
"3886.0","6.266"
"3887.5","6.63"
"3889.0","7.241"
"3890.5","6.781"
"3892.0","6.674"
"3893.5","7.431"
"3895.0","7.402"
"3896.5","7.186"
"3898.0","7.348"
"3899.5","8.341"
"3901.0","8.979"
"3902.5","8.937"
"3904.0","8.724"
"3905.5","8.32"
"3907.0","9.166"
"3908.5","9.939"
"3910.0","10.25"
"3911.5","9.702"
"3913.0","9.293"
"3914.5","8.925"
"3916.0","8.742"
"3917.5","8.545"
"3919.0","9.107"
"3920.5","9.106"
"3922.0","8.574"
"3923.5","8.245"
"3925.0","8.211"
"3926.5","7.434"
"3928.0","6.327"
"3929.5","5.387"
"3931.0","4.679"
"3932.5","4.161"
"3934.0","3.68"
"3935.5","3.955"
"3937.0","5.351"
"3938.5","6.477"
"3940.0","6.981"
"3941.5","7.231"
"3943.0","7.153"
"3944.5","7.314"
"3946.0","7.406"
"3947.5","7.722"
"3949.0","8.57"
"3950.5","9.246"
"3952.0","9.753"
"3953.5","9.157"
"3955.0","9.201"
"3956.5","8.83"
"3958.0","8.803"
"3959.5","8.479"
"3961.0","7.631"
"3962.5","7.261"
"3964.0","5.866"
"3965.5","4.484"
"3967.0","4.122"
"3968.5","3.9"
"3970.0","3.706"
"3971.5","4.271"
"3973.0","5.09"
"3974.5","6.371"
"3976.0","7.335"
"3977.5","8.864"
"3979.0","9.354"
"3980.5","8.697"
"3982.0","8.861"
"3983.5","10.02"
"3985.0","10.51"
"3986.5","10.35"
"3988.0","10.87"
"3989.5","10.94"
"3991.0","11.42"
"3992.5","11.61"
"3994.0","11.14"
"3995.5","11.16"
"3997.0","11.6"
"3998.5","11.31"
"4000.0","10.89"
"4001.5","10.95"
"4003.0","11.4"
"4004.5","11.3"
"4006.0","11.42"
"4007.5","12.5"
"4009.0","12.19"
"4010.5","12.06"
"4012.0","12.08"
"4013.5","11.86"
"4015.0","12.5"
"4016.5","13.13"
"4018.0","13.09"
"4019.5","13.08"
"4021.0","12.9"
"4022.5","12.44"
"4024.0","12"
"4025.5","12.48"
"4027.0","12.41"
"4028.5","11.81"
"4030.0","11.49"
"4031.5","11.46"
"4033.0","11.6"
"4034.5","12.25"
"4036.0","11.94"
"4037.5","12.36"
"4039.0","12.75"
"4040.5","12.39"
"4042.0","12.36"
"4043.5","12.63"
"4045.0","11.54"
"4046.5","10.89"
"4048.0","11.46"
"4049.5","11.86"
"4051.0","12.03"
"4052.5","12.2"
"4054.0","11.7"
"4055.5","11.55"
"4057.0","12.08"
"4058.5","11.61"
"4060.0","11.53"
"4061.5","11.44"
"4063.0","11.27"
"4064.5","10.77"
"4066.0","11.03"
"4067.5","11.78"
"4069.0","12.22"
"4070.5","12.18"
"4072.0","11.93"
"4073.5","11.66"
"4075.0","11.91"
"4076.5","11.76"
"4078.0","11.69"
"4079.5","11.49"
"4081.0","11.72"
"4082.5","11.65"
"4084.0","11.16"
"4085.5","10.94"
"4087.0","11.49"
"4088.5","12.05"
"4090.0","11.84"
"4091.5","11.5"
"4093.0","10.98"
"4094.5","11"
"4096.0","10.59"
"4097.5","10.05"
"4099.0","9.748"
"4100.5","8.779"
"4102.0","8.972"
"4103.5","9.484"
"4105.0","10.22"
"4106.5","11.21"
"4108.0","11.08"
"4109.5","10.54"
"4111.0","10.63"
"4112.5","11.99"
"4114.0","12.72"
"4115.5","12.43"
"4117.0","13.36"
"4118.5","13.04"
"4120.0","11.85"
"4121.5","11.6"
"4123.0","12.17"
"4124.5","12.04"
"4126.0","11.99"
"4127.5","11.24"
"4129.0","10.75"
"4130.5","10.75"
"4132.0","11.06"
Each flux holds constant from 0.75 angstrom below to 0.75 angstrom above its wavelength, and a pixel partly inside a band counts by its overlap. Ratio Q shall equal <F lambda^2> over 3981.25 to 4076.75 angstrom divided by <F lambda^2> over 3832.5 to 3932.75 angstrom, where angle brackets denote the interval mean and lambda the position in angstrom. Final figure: 1.7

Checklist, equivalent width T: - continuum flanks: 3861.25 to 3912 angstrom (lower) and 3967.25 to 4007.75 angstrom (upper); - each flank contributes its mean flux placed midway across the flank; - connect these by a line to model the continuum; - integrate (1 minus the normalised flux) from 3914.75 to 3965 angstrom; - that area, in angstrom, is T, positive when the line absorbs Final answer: 7.42 angstrom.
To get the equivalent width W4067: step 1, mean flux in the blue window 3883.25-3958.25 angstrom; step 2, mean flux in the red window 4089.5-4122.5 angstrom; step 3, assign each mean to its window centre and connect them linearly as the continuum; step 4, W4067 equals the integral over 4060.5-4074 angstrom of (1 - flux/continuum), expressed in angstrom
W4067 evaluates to -1.6 angstrom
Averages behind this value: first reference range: 7.7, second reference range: 11.1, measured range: 11.6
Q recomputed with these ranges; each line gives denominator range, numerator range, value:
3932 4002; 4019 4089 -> 1.53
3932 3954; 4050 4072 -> 1.78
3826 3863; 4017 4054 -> 1.98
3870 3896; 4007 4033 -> 1.82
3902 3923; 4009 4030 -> 1.44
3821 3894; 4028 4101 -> 1.83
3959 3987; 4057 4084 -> 1.72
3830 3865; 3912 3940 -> 1.08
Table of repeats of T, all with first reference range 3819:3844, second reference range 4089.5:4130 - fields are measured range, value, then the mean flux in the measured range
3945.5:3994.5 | 2.4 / 8.17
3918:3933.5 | 1.3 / 7.09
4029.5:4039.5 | -2.3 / 12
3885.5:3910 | -2.3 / 7.93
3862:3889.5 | -3.3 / 7.62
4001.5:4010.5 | -2.4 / 11.7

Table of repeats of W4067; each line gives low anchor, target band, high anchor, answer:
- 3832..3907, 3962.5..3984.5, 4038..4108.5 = 6.7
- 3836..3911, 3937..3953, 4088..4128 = 1.8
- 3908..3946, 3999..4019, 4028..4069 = -3.1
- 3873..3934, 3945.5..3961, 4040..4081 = 0.5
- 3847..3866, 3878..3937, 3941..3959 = 3.7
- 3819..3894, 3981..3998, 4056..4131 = -2.3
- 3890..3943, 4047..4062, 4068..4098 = -1.3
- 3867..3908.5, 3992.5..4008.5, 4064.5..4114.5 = -2.9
